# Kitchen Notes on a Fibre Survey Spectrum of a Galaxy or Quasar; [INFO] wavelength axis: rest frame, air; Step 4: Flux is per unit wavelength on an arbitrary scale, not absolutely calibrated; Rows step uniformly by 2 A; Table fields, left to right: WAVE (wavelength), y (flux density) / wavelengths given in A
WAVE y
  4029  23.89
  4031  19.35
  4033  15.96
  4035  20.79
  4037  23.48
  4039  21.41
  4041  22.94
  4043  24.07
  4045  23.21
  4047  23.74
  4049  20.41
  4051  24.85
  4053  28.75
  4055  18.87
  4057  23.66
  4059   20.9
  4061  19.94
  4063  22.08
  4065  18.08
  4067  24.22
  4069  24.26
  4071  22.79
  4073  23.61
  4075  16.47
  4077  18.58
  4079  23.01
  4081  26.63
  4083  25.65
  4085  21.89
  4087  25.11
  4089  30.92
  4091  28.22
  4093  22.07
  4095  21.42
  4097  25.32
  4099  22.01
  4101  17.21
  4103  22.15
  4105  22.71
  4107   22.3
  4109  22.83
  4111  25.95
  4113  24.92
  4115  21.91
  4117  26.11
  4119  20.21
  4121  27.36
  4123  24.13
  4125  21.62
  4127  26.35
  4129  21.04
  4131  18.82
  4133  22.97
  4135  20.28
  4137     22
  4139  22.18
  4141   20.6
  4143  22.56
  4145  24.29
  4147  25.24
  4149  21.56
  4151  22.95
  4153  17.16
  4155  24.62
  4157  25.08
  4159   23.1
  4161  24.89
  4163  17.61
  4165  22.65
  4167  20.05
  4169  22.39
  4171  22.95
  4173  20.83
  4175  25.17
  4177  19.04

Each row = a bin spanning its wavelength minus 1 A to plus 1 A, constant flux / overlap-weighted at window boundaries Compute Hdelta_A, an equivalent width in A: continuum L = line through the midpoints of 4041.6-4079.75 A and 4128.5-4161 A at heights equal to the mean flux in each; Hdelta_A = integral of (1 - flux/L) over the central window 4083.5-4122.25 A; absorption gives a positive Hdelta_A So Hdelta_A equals -2.7 A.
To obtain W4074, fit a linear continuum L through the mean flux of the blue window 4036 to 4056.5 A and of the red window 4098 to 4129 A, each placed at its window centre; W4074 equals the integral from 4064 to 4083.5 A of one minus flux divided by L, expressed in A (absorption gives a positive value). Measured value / 0.8 A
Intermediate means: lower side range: 23.2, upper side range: 23.1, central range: 22.2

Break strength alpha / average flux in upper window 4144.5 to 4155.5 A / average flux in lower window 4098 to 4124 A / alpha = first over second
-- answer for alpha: 1.0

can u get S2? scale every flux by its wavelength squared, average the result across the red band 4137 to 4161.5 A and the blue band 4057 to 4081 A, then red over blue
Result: 1.10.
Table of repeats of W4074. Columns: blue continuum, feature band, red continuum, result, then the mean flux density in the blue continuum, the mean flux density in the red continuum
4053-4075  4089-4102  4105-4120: -0.3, 21.9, 23.4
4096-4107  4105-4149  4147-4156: -2.1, 21.9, 22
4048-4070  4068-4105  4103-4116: -0.4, 22.4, 23.3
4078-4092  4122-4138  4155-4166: 1.3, 25.9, 22.8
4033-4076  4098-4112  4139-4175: 0.1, 22.2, 22.3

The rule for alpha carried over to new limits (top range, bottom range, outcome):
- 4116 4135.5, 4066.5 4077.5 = 1.06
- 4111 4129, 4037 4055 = 1.03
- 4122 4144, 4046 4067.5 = 0.99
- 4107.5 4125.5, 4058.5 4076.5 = 1.12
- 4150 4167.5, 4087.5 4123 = 0.93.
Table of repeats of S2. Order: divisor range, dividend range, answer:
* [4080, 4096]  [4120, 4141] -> 0.91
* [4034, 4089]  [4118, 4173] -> 1.03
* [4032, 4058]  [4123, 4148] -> 1.04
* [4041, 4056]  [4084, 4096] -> 1.09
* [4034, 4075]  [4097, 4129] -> 1.06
